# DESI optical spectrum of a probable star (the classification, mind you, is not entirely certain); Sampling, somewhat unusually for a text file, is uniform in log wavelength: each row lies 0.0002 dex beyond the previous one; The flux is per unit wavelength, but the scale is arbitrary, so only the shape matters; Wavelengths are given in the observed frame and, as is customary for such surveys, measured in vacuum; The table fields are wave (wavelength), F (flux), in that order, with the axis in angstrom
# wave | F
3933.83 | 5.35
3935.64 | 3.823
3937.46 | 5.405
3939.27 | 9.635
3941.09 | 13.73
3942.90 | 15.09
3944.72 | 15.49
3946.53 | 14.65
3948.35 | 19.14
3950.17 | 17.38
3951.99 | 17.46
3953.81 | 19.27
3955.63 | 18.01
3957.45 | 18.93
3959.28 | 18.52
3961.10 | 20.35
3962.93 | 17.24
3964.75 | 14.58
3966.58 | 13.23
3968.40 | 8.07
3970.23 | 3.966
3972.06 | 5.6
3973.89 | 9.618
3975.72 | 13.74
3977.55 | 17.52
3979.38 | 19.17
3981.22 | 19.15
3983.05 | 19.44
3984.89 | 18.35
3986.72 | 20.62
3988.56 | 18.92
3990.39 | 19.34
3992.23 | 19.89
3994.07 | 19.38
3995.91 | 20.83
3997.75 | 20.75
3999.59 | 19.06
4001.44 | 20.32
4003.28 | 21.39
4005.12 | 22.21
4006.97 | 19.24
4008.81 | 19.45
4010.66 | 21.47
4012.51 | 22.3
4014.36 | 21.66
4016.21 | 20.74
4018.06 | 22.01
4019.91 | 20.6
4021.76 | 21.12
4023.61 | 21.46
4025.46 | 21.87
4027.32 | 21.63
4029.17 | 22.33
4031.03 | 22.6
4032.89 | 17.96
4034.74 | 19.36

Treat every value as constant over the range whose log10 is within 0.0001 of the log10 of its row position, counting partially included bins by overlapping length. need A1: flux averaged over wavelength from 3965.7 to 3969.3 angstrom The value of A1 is 10.7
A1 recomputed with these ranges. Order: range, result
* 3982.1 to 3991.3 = 19.3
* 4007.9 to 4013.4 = 21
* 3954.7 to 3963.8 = 18.6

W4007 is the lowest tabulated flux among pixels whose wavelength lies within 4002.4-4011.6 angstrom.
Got 19.24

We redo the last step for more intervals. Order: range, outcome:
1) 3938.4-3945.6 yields 9.635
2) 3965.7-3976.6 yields 3.966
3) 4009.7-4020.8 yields 20.6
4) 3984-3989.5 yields 18.35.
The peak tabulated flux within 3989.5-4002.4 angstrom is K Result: 20.83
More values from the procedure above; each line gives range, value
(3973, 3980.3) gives 19.17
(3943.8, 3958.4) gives 19.27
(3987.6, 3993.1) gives 19.89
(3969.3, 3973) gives 5.6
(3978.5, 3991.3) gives 20.62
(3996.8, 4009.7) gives 22.21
